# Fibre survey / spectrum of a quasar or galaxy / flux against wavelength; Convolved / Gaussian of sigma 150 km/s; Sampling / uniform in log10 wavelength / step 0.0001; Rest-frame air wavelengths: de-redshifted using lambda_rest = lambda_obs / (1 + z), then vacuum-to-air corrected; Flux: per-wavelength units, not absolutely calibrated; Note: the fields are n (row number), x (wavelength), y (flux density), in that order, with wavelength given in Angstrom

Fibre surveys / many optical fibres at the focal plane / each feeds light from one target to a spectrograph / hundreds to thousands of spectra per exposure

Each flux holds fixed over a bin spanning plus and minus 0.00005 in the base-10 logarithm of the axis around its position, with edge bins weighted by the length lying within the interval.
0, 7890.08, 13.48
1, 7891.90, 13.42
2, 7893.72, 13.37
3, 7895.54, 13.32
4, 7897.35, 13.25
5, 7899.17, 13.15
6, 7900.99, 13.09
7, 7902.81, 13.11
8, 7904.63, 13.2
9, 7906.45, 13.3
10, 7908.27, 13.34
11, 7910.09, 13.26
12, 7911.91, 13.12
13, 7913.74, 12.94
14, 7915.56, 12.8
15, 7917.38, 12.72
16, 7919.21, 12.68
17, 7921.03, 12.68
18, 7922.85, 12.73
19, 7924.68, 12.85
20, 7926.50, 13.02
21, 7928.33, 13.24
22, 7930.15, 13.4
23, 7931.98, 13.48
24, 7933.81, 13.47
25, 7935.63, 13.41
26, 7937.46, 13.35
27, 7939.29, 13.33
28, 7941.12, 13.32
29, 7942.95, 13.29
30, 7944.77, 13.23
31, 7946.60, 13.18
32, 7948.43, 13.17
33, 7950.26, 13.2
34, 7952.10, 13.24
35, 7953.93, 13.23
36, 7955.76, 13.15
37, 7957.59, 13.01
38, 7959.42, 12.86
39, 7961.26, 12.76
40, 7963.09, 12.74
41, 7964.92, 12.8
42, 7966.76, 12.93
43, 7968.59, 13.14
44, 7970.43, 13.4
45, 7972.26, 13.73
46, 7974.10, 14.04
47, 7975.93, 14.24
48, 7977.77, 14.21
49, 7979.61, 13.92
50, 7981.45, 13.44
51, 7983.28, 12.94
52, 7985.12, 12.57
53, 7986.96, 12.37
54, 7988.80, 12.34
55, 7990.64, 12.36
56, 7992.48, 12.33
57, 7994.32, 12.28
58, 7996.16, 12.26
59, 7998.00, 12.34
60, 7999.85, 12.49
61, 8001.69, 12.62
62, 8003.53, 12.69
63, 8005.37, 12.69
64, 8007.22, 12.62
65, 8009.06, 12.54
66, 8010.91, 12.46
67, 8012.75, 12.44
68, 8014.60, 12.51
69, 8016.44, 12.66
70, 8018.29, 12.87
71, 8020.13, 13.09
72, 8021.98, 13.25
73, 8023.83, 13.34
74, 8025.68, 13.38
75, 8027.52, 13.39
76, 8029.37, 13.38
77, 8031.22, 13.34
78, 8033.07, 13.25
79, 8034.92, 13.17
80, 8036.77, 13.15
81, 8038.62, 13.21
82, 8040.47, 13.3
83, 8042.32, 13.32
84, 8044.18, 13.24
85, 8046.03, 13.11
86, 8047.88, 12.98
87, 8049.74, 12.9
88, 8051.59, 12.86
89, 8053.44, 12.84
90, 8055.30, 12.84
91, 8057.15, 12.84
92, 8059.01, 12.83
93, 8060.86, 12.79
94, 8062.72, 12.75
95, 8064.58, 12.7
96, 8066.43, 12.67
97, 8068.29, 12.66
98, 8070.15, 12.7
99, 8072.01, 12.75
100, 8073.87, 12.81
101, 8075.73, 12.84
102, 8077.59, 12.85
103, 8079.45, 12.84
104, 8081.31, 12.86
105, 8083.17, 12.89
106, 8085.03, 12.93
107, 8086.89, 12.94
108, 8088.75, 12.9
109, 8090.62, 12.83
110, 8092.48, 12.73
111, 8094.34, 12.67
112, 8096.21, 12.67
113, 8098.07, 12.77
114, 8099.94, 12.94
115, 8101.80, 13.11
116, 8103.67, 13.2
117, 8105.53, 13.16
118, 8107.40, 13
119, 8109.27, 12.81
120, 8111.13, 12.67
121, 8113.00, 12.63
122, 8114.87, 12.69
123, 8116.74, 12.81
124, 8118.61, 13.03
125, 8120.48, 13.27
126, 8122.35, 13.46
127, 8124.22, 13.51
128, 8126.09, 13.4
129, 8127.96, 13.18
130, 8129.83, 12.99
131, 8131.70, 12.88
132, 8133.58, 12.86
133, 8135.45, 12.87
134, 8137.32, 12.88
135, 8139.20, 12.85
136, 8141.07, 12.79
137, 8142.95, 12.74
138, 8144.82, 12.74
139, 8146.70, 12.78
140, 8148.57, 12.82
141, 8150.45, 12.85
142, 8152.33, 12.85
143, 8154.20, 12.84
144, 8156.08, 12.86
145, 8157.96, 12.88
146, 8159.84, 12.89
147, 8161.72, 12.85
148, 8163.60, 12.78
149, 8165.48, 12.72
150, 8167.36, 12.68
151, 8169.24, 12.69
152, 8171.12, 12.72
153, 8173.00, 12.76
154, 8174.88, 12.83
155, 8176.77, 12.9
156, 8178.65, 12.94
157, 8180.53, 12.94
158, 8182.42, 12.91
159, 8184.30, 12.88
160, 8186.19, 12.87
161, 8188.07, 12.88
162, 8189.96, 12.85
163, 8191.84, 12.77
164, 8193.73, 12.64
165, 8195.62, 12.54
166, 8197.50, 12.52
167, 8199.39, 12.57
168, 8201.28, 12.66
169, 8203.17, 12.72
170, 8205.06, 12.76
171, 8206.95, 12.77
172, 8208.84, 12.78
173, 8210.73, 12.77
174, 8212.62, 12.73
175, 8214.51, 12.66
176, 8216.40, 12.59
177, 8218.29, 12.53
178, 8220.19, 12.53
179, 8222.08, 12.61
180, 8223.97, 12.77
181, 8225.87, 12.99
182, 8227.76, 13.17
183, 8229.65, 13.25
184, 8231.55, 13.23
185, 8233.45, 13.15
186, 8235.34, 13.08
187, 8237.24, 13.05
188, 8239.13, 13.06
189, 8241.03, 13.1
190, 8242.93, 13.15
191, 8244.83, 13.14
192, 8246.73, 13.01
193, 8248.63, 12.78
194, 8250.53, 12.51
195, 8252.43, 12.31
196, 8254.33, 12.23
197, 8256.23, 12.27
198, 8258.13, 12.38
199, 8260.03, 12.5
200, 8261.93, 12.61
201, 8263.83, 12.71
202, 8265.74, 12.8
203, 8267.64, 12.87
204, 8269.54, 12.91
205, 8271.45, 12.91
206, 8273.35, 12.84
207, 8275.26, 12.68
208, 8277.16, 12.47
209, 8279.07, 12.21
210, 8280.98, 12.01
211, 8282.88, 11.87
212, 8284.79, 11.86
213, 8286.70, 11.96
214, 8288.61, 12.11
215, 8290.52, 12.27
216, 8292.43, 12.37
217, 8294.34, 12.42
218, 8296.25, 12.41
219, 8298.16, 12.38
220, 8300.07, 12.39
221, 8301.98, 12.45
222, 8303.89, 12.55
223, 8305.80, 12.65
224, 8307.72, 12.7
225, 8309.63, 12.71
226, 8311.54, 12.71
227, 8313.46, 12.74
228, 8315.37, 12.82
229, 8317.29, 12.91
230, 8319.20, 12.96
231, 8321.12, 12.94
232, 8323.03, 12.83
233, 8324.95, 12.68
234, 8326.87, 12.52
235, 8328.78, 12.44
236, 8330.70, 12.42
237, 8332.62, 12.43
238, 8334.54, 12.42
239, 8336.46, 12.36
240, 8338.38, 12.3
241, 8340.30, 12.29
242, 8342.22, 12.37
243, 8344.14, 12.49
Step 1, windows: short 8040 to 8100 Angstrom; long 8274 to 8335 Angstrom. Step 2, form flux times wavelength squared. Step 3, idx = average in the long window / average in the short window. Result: 1.03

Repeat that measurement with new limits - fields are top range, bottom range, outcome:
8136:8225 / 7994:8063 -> 1.03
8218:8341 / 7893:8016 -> 1.05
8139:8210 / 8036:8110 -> 1.02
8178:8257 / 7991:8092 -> 1.04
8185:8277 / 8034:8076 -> 1.03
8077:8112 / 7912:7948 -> 1.02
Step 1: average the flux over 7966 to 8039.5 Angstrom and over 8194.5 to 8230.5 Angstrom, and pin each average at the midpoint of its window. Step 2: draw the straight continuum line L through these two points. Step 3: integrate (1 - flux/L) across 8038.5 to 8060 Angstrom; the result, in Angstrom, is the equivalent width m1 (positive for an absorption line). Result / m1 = -0.1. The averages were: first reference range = 13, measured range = 13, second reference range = 12.7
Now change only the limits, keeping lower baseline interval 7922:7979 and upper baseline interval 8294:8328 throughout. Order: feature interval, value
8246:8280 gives 0.35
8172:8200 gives 0.18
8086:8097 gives 0.20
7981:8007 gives 1.29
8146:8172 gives 0.23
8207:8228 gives 0.15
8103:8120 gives 0.13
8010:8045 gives 0.12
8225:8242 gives -0.44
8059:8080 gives 0.49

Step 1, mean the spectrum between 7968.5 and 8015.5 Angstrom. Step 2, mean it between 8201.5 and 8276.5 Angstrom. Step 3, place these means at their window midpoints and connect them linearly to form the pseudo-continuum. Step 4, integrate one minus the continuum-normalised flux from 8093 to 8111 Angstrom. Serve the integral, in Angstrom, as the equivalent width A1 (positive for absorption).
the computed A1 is -0.10 Angstrom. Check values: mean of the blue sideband 12.9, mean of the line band 12.9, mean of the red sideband 12.8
